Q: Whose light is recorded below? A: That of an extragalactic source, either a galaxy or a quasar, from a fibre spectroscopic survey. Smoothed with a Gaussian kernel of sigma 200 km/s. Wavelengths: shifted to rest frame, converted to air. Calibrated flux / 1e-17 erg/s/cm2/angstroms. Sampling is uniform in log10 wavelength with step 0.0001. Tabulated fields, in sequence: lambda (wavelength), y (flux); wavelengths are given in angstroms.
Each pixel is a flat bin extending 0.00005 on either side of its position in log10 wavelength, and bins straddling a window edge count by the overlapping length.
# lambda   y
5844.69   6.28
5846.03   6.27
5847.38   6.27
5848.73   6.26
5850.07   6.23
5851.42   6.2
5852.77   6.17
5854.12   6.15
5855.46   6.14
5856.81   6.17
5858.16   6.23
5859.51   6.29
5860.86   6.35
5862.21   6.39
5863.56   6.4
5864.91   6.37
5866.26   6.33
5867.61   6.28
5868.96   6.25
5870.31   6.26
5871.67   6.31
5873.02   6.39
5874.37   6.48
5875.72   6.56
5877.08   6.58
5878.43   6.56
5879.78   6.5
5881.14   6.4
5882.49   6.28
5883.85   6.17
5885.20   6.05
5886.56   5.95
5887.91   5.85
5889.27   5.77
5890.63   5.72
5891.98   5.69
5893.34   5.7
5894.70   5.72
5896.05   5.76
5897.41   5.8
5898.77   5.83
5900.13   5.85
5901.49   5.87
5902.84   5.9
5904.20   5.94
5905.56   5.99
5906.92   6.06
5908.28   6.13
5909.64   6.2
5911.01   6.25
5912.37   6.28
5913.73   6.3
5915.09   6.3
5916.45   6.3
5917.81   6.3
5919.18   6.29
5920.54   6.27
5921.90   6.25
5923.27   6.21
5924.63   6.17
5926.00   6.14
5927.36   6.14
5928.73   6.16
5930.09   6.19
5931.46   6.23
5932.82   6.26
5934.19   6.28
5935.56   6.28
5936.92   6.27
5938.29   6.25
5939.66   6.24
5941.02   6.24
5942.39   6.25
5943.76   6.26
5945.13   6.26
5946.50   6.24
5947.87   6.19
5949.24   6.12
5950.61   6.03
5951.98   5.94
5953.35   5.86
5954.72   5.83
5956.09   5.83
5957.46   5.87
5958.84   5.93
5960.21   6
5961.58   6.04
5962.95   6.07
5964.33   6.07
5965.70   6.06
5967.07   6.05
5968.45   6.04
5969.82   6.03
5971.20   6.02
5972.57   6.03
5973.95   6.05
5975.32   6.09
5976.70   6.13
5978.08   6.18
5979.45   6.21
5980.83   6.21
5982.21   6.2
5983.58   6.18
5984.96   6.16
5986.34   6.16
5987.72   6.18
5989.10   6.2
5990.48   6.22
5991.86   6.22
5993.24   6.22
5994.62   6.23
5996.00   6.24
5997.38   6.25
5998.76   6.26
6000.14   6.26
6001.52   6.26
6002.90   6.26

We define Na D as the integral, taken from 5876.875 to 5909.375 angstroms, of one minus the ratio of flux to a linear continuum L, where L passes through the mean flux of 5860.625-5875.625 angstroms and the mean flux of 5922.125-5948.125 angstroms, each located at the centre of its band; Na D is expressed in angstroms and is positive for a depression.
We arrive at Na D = 1.6 angstroms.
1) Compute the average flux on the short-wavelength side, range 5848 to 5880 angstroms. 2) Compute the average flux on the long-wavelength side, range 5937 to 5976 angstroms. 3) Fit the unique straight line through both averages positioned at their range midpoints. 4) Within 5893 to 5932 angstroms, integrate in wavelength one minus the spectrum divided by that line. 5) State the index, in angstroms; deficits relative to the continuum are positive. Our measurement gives 0.6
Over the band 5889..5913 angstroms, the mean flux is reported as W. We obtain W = 5.92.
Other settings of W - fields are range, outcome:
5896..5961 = 6.12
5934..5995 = 6.12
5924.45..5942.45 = 6.22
